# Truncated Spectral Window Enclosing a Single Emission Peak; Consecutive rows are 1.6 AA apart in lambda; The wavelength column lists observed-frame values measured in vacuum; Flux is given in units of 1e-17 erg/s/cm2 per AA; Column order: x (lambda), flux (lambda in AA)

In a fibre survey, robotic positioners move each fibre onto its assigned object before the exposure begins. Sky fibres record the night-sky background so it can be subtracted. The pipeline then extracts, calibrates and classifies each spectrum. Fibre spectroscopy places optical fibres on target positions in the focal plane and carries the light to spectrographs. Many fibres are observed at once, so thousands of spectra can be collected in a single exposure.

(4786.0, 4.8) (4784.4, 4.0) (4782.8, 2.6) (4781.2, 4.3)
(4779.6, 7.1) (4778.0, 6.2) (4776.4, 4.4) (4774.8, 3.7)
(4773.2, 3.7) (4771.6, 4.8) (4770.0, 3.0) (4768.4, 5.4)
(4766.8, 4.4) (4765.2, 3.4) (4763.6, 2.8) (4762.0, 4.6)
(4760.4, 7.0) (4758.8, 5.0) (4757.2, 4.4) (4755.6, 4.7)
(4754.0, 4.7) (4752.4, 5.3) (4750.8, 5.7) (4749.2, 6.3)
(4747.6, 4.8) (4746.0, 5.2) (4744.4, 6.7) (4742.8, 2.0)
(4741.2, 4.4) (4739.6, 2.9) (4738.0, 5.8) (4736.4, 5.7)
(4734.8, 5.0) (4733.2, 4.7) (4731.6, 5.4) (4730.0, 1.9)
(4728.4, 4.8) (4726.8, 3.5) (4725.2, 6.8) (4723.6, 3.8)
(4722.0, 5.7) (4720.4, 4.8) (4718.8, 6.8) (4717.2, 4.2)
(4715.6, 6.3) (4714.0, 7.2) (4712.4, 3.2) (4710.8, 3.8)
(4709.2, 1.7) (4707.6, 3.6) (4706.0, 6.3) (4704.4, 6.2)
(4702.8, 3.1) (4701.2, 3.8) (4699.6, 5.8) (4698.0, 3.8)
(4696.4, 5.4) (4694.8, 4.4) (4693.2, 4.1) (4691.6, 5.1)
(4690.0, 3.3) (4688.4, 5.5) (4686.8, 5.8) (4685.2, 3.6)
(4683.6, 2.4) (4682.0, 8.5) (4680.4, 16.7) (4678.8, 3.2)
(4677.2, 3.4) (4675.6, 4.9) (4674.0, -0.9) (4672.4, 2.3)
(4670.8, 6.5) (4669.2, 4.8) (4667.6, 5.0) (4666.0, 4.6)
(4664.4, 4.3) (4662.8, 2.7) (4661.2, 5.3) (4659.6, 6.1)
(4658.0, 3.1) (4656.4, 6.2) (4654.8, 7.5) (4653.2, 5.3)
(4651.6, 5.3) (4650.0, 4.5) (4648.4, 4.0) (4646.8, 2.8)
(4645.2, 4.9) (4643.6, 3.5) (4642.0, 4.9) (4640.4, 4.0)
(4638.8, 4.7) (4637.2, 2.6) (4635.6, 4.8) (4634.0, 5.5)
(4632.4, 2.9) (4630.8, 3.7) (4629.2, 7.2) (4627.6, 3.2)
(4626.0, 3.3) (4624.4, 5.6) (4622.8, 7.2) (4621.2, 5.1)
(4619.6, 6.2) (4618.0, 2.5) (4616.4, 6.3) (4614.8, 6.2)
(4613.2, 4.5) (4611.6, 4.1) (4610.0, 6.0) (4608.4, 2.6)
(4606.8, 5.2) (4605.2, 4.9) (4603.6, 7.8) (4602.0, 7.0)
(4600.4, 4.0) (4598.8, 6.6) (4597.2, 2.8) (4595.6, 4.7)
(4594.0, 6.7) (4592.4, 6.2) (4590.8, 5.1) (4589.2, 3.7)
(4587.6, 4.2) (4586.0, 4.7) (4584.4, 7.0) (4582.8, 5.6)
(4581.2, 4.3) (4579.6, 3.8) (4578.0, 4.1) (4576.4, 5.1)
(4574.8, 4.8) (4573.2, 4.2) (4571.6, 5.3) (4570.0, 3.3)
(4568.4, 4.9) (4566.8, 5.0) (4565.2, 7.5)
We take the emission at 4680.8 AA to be H-gamma 4340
